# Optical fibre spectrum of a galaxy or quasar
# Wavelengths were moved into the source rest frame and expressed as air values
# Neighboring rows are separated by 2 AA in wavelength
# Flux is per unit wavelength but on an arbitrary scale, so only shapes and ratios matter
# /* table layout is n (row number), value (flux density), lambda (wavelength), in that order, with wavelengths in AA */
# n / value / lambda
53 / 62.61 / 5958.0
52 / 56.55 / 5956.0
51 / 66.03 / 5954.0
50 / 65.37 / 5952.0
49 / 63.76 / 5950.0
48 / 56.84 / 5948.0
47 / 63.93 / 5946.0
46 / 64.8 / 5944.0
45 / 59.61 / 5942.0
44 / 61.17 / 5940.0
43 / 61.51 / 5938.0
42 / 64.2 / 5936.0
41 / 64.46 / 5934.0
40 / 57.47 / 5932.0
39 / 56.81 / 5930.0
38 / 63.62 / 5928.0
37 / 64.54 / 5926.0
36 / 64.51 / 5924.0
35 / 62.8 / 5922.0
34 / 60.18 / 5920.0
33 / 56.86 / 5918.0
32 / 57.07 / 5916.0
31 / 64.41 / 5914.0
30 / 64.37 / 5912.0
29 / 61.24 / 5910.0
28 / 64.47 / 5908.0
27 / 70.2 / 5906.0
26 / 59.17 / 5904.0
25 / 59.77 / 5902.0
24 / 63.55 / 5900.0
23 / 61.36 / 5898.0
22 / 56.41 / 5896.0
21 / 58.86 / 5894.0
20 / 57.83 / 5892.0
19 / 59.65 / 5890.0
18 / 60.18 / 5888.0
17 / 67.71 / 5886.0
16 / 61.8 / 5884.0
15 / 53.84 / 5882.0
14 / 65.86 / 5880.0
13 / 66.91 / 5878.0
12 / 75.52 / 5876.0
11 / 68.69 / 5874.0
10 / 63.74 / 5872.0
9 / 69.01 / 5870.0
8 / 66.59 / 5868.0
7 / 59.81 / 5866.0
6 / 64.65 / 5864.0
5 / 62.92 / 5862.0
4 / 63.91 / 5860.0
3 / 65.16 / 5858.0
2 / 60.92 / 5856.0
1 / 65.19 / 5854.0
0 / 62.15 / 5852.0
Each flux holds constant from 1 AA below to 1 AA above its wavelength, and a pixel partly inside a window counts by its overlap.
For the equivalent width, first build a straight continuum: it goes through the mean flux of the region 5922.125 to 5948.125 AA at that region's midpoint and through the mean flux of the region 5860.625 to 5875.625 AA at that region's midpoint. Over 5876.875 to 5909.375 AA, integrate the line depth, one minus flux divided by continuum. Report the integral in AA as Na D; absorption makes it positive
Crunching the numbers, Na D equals 1.22 AA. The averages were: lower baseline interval 65.5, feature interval 61.8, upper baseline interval 62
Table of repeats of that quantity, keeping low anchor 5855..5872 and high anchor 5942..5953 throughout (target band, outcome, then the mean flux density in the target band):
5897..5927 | 0.45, 62.3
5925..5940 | 0.27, 61.8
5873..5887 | -0.43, 65.8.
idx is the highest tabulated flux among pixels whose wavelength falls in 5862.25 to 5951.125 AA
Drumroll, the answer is 75.52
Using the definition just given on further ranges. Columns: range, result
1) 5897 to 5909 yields 70.2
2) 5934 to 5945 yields 64.8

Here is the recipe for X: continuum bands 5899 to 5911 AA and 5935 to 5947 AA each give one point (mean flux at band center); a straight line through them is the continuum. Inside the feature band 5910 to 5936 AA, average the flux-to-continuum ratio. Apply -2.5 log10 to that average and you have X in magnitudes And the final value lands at 0.02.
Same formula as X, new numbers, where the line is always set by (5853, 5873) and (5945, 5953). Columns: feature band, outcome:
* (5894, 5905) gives 0.06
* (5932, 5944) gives 0.01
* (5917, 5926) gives 0.03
